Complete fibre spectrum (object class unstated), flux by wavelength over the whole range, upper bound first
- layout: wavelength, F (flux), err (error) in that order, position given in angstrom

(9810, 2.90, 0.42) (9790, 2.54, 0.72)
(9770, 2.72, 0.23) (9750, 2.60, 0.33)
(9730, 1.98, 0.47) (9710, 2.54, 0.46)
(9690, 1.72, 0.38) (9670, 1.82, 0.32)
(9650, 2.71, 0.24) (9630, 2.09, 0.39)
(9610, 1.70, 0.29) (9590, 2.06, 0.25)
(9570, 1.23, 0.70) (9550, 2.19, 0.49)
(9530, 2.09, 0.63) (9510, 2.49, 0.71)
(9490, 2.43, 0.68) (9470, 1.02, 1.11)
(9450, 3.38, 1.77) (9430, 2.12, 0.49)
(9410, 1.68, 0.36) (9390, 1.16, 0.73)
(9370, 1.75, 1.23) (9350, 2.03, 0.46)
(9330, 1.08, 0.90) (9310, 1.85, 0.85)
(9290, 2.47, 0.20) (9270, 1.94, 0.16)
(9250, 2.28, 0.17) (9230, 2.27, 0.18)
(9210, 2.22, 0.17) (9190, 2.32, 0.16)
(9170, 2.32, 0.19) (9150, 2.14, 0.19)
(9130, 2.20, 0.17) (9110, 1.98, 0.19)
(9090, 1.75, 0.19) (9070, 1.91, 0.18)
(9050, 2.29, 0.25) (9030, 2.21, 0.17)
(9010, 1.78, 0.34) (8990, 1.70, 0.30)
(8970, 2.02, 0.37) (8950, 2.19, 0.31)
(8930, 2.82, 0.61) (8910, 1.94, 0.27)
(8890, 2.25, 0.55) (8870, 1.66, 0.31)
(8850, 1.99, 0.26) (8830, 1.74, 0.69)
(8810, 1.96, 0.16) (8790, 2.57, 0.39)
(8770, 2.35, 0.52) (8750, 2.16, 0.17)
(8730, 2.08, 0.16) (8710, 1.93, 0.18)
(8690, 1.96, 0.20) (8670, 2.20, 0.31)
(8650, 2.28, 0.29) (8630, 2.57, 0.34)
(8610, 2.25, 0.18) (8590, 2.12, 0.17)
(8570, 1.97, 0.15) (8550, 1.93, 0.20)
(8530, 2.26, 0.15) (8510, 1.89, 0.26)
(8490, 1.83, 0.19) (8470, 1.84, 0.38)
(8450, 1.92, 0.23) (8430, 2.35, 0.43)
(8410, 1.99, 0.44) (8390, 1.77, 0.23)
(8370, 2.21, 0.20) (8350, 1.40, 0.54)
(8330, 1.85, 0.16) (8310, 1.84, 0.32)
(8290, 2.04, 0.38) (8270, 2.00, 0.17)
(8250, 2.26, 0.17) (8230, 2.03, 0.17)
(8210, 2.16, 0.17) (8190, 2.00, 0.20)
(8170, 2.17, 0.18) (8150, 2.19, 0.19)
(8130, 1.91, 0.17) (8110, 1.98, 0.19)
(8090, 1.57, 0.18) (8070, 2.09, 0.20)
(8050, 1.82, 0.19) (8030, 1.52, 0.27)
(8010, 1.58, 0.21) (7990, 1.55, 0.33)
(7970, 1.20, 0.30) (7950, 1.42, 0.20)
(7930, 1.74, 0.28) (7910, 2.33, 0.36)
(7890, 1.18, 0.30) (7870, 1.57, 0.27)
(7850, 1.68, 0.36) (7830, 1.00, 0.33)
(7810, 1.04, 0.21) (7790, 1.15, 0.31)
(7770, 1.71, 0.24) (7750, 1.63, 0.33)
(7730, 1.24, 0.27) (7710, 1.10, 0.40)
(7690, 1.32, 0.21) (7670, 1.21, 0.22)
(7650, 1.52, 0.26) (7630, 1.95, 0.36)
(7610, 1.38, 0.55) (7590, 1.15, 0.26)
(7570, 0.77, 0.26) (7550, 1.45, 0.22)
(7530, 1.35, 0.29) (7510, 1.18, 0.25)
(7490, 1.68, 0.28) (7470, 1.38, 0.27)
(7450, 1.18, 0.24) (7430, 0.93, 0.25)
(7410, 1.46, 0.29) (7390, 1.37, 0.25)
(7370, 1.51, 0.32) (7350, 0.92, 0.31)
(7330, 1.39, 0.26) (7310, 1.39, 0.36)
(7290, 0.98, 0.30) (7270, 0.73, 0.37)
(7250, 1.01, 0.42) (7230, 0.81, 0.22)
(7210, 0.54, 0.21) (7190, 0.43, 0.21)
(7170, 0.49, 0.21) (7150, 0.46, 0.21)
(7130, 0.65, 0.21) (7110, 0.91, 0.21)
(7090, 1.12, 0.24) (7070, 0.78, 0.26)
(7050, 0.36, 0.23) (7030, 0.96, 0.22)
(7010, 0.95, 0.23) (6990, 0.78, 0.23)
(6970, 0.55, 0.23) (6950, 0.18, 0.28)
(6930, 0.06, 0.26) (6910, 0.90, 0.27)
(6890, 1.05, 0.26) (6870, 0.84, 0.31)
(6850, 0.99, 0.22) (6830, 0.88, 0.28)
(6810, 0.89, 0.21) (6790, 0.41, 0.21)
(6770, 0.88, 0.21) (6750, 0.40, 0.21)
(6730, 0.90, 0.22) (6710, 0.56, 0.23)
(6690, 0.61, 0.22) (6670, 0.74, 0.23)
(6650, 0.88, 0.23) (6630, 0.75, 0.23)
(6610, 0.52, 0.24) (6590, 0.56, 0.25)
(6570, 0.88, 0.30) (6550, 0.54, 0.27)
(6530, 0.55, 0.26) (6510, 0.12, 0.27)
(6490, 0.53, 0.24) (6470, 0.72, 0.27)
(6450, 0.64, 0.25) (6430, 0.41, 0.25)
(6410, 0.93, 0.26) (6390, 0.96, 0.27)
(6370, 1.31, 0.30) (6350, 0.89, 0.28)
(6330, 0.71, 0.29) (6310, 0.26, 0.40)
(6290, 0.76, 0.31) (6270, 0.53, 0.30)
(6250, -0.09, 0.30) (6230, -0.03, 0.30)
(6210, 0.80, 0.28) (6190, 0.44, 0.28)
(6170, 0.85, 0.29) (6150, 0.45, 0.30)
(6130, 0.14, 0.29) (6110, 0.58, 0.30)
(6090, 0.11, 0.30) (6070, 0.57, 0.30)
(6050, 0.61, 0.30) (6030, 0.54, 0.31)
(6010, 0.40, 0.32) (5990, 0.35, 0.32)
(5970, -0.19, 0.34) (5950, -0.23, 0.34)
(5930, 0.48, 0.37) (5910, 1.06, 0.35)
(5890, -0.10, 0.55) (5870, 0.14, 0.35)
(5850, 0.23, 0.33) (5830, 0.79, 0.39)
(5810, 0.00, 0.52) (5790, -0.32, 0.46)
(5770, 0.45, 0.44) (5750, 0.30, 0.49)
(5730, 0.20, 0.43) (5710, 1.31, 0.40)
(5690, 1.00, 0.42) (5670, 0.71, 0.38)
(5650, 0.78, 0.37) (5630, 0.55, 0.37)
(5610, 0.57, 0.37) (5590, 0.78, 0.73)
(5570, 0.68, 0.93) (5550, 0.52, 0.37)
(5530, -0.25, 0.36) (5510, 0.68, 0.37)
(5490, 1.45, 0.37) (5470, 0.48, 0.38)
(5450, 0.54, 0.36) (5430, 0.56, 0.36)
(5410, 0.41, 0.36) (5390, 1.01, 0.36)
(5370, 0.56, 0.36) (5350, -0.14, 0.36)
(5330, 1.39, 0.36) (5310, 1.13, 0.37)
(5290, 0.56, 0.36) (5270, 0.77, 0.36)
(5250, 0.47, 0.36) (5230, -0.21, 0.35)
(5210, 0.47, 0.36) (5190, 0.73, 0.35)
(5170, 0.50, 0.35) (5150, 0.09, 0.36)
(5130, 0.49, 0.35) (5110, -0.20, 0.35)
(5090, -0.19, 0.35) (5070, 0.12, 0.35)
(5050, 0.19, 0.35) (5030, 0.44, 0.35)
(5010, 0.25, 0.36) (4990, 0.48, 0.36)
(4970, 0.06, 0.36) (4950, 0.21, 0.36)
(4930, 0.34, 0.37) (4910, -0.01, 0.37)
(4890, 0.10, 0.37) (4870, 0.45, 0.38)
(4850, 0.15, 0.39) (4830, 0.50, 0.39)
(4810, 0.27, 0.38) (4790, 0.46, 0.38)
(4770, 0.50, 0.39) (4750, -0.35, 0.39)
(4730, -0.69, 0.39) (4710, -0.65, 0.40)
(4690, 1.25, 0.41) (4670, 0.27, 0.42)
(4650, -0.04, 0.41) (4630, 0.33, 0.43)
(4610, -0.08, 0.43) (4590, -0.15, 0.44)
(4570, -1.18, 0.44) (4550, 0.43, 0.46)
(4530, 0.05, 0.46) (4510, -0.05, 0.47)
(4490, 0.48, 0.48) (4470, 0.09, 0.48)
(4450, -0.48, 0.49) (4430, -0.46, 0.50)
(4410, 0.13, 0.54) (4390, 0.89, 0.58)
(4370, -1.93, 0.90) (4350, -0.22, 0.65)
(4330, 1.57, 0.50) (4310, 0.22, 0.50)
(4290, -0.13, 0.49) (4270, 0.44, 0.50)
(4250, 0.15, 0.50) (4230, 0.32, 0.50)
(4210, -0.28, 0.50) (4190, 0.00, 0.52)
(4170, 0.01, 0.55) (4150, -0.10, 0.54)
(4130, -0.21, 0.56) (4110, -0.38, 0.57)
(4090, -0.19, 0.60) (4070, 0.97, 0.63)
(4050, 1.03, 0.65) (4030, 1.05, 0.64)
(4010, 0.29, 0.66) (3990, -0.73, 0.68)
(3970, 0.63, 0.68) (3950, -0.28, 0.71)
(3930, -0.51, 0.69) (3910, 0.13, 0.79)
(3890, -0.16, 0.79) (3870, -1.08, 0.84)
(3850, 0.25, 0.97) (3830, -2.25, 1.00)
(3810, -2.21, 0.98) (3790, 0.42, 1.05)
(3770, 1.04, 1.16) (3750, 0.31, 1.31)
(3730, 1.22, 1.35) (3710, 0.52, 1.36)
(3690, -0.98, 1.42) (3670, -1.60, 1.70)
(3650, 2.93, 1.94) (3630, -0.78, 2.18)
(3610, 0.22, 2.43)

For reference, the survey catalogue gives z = 0.81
